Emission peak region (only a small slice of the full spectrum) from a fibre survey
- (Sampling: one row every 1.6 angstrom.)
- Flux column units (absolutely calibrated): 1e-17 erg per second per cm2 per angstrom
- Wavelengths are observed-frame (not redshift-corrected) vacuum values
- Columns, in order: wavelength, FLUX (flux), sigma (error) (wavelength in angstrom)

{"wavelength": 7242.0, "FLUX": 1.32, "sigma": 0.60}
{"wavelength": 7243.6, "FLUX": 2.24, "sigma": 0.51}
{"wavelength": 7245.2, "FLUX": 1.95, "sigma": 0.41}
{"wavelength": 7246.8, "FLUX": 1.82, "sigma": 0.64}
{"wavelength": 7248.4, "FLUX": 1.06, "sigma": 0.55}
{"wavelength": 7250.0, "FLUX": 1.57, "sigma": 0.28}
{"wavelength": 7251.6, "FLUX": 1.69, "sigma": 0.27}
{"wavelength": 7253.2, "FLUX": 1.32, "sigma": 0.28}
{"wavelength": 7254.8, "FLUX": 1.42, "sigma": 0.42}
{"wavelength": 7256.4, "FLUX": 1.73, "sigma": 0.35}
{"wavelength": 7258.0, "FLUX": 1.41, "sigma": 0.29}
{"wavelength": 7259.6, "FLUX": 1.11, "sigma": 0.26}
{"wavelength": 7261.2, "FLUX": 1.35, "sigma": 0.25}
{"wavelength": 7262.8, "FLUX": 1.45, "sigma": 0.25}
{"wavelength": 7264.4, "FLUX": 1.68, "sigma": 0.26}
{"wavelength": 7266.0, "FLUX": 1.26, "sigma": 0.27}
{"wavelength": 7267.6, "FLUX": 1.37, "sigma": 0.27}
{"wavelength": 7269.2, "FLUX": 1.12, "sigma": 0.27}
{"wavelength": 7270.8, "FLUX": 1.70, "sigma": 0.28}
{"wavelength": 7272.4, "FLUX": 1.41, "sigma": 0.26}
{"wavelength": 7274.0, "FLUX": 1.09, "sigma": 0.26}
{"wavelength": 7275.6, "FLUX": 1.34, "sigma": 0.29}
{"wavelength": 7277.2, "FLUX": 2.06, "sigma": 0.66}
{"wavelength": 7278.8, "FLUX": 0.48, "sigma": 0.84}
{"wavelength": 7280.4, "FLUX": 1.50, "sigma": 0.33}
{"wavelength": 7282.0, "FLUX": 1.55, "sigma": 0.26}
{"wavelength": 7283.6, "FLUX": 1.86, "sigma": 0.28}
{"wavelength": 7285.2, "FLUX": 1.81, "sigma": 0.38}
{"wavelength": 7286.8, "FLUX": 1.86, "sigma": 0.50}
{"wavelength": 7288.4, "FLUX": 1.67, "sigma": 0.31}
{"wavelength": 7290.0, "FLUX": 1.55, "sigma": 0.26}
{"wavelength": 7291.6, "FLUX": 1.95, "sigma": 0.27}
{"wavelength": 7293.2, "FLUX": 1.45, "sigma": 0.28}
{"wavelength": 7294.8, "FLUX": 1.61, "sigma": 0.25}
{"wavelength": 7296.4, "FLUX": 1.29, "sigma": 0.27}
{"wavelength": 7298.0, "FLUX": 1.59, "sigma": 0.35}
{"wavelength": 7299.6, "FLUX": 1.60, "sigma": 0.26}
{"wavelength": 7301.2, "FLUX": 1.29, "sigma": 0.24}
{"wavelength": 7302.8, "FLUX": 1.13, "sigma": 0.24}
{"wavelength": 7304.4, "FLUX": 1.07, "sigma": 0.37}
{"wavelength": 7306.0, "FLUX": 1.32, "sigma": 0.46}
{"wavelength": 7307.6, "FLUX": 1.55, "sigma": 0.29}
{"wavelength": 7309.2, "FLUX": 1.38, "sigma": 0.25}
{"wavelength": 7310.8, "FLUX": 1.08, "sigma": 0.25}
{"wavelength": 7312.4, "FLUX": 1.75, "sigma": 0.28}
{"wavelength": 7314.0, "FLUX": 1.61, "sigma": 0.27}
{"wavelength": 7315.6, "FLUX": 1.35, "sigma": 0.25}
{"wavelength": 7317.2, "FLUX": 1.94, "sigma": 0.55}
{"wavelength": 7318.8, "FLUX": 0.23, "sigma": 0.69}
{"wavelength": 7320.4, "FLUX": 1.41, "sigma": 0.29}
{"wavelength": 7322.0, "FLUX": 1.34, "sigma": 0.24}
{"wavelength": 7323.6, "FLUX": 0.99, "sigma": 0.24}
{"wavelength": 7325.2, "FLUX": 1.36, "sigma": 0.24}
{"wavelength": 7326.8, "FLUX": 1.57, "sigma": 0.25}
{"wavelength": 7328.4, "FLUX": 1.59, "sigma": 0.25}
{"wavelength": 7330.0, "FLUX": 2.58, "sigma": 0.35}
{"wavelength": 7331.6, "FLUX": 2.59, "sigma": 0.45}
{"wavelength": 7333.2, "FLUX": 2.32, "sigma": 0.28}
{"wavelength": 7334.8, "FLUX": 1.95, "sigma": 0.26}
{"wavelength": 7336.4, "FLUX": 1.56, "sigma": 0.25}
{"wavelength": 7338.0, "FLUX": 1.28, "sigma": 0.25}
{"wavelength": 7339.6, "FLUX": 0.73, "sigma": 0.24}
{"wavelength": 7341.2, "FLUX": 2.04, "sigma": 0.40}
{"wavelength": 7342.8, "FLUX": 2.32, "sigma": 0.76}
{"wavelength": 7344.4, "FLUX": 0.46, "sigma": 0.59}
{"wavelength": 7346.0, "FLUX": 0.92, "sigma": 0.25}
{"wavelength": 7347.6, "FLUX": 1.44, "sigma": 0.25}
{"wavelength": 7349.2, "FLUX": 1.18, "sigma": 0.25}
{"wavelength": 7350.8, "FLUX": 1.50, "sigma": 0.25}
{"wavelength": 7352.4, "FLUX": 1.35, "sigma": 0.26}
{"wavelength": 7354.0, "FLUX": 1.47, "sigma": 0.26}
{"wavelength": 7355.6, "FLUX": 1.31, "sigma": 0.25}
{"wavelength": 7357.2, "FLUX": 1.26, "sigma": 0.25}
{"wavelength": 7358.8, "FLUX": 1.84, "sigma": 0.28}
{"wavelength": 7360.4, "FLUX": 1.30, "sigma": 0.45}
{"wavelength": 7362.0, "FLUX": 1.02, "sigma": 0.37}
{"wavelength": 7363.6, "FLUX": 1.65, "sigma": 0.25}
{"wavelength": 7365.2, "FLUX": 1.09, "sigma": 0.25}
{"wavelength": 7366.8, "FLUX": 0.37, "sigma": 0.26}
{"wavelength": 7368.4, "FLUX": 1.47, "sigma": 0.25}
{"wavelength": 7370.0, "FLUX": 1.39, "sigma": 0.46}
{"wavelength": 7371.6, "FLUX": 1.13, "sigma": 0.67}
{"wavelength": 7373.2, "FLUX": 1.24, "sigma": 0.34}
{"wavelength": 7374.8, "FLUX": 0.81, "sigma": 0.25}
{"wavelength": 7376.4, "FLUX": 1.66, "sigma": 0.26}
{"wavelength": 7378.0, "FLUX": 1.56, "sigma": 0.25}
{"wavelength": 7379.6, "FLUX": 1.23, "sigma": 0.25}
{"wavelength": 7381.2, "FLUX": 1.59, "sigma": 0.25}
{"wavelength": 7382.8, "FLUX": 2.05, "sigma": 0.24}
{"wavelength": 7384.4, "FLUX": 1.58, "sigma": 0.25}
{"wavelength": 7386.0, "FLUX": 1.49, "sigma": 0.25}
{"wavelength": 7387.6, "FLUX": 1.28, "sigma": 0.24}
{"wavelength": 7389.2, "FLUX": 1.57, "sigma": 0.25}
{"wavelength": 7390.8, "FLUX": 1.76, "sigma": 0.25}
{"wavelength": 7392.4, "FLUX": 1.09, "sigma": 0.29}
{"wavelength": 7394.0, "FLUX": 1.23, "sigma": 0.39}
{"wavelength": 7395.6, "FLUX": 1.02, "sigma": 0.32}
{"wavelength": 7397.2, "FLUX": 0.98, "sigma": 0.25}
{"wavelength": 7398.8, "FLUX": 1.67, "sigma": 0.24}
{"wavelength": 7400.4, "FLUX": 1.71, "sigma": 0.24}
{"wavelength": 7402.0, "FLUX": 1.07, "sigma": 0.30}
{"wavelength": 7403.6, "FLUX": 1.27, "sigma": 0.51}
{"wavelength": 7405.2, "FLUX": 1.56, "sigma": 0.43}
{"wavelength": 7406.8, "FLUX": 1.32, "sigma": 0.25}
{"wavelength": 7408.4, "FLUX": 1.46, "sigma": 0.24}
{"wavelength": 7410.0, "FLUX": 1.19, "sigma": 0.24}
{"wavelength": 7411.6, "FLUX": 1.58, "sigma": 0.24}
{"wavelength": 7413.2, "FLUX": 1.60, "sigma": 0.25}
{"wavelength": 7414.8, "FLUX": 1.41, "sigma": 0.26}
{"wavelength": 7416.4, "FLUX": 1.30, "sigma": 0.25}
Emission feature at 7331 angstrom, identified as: H-beta 4861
